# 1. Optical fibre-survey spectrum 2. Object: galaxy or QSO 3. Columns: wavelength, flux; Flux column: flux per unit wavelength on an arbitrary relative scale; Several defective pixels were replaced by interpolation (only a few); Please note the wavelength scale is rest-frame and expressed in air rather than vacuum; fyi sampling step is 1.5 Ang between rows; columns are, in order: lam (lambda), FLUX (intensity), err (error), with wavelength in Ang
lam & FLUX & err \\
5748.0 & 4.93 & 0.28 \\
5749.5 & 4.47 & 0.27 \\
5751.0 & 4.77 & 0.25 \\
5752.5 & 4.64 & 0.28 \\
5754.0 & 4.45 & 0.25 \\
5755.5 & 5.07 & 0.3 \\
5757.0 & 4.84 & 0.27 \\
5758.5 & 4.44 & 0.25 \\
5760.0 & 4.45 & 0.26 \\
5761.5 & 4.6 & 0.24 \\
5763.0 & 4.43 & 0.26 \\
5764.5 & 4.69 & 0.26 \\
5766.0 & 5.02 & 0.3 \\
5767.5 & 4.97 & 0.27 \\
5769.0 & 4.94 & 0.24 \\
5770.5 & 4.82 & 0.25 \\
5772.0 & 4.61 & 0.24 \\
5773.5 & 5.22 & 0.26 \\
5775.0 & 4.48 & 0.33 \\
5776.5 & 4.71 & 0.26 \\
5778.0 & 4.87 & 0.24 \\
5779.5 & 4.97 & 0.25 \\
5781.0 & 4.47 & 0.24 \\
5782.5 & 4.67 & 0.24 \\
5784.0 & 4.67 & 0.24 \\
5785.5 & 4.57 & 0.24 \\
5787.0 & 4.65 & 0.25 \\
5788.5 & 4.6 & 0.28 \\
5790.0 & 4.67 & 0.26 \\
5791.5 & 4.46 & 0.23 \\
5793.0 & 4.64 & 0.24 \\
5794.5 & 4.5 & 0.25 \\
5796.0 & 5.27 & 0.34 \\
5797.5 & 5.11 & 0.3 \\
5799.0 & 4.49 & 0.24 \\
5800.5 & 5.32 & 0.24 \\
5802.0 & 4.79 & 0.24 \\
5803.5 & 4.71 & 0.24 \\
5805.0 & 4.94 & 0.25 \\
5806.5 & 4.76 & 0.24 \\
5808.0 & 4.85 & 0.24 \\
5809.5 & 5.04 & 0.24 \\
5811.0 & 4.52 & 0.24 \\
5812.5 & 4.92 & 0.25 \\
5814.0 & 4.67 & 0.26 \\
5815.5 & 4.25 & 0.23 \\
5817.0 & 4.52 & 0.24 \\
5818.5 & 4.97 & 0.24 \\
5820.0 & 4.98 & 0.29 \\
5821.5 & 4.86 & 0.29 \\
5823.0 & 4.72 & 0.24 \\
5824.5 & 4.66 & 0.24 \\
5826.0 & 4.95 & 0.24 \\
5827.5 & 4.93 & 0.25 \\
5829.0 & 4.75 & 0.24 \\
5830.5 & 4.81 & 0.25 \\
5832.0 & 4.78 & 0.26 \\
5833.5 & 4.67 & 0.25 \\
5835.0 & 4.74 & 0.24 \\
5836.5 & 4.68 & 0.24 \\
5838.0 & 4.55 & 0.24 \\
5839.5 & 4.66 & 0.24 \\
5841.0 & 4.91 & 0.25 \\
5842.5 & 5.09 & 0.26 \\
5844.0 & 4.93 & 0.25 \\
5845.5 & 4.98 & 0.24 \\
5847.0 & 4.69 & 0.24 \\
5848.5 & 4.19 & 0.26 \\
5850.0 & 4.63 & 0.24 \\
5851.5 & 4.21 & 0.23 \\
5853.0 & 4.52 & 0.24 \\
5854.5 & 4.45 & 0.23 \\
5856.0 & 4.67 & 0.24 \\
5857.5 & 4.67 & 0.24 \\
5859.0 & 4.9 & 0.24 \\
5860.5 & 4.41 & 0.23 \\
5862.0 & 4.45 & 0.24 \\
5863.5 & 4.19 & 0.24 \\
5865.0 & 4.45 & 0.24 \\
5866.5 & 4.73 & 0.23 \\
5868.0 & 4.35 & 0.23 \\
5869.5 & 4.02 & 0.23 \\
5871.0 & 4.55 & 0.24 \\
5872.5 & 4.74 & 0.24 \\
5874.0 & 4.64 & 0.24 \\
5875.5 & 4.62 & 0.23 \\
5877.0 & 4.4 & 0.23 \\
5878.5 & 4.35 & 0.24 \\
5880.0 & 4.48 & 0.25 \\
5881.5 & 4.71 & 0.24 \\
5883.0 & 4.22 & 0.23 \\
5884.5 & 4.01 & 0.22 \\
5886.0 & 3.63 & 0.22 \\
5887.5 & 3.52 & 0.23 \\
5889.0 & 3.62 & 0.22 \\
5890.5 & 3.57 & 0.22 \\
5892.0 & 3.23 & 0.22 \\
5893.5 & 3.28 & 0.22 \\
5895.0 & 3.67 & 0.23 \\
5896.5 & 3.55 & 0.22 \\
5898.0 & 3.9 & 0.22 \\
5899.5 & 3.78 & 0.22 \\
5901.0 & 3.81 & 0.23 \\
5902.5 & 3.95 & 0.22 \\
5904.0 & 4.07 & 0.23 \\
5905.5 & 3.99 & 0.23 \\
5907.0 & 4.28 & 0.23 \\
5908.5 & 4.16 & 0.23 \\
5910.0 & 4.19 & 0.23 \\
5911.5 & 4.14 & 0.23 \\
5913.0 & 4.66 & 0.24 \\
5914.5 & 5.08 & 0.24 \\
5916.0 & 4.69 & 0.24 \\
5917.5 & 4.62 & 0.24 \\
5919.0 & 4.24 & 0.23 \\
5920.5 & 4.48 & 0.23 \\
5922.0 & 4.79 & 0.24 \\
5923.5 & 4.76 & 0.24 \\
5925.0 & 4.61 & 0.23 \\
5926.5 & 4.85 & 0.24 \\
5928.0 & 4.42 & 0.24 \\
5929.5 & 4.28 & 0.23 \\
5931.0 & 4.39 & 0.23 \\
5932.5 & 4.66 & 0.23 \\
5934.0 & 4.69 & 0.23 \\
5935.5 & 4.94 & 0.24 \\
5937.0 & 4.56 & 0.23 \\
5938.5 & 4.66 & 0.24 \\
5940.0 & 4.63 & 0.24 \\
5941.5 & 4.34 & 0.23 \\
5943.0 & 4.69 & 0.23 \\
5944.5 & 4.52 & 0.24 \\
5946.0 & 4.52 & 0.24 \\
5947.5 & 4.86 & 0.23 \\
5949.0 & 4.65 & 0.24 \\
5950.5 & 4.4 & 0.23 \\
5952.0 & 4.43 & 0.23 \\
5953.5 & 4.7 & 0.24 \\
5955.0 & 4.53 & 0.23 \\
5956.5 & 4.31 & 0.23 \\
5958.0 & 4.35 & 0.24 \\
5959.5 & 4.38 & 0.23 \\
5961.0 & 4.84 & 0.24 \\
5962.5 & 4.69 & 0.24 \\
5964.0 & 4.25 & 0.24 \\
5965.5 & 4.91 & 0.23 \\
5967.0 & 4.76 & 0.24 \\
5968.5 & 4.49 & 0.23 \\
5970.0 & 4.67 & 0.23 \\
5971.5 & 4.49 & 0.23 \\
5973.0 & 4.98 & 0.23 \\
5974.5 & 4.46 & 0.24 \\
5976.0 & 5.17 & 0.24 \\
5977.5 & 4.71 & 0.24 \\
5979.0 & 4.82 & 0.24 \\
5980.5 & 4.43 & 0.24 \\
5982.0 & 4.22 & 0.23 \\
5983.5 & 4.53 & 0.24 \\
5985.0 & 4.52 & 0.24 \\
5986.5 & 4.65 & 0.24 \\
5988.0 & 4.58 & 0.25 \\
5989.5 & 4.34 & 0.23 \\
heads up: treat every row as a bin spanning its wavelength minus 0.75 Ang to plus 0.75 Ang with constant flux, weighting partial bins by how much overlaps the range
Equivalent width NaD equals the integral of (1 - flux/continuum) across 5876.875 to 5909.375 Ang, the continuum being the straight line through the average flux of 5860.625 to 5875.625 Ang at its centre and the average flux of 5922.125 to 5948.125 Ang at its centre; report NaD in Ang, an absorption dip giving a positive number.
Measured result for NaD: 4.4 Ang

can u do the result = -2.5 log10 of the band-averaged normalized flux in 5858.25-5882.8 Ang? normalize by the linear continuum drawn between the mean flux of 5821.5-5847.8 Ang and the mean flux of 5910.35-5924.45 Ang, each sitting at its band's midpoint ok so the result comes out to 0.05 mag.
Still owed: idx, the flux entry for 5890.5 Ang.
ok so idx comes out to 3.57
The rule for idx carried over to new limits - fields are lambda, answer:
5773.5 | 5.22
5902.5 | 3.95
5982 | 4.22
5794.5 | 4.5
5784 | 4.67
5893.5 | 3.28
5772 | 4.61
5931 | 4.39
